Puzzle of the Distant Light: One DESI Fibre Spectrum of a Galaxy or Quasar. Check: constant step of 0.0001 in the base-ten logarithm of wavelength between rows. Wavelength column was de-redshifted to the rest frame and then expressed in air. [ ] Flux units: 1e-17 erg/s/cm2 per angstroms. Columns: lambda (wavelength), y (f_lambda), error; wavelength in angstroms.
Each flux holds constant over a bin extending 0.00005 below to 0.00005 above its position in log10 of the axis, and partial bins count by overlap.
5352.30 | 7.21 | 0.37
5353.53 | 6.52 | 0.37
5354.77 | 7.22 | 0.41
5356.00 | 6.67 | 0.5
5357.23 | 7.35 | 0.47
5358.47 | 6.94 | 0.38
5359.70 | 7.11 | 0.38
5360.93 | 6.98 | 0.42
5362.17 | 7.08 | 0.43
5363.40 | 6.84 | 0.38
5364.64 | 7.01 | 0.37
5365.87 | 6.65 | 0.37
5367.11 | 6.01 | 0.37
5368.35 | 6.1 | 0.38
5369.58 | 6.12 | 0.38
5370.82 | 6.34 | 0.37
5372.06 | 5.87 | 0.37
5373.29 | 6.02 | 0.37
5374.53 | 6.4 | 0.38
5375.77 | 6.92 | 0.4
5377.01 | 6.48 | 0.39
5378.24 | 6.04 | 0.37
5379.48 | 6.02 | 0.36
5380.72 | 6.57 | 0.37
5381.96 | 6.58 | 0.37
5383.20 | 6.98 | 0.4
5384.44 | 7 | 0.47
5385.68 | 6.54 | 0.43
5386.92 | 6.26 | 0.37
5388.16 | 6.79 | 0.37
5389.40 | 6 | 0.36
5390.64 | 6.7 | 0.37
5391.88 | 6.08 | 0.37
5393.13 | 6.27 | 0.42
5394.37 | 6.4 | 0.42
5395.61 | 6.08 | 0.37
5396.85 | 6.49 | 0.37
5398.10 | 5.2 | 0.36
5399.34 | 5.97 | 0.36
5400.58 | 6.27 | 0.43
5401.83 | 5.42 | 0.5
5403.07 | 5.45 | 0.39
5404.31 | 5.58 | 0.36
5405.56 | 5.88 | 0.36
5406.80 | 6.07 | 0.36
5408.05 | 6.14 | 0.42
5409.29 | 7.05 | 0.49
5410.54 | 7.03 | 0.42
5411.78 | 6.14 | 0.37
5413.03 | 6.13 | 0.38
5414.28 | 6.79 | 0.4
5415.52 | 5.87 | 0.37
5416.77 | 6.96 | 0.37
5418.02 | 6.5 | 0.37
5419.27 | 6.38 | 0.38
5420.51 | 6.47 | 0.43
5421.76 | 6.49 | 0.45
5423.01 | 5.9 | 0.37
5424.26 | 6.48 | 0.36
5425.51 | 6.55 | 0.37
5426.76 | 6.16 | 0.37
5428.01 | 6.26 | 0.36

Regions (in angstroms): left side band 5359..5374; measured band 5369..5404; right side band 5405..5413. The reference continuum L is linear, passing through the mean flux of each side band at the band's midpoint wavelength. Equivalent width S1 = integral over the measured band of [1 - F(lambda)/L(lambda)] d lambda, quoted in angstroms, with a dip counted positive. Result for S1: 1.1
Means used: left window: 6.51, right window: 6.37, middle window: 6.25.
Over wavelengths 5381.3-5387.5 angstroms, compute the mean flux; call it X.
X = 6.67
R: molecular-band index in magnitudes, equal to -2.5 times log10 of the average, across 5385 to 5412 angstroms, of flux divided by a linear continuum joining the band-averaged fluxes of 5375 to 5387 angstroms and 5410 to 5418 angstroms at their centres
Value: 0.06 mag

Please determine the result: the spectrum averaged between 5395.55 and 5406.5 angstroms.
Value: 5.81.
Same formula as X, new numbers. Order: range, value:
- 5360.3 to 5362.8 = 7.04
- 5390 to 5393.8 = 6.34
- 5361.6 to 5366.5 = 6.89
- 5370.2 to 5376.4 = 6.31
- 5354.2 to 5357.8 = 7.09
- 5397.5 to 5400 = 5.61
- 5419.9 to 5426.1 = 6.37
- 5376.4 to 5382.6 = 6.34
